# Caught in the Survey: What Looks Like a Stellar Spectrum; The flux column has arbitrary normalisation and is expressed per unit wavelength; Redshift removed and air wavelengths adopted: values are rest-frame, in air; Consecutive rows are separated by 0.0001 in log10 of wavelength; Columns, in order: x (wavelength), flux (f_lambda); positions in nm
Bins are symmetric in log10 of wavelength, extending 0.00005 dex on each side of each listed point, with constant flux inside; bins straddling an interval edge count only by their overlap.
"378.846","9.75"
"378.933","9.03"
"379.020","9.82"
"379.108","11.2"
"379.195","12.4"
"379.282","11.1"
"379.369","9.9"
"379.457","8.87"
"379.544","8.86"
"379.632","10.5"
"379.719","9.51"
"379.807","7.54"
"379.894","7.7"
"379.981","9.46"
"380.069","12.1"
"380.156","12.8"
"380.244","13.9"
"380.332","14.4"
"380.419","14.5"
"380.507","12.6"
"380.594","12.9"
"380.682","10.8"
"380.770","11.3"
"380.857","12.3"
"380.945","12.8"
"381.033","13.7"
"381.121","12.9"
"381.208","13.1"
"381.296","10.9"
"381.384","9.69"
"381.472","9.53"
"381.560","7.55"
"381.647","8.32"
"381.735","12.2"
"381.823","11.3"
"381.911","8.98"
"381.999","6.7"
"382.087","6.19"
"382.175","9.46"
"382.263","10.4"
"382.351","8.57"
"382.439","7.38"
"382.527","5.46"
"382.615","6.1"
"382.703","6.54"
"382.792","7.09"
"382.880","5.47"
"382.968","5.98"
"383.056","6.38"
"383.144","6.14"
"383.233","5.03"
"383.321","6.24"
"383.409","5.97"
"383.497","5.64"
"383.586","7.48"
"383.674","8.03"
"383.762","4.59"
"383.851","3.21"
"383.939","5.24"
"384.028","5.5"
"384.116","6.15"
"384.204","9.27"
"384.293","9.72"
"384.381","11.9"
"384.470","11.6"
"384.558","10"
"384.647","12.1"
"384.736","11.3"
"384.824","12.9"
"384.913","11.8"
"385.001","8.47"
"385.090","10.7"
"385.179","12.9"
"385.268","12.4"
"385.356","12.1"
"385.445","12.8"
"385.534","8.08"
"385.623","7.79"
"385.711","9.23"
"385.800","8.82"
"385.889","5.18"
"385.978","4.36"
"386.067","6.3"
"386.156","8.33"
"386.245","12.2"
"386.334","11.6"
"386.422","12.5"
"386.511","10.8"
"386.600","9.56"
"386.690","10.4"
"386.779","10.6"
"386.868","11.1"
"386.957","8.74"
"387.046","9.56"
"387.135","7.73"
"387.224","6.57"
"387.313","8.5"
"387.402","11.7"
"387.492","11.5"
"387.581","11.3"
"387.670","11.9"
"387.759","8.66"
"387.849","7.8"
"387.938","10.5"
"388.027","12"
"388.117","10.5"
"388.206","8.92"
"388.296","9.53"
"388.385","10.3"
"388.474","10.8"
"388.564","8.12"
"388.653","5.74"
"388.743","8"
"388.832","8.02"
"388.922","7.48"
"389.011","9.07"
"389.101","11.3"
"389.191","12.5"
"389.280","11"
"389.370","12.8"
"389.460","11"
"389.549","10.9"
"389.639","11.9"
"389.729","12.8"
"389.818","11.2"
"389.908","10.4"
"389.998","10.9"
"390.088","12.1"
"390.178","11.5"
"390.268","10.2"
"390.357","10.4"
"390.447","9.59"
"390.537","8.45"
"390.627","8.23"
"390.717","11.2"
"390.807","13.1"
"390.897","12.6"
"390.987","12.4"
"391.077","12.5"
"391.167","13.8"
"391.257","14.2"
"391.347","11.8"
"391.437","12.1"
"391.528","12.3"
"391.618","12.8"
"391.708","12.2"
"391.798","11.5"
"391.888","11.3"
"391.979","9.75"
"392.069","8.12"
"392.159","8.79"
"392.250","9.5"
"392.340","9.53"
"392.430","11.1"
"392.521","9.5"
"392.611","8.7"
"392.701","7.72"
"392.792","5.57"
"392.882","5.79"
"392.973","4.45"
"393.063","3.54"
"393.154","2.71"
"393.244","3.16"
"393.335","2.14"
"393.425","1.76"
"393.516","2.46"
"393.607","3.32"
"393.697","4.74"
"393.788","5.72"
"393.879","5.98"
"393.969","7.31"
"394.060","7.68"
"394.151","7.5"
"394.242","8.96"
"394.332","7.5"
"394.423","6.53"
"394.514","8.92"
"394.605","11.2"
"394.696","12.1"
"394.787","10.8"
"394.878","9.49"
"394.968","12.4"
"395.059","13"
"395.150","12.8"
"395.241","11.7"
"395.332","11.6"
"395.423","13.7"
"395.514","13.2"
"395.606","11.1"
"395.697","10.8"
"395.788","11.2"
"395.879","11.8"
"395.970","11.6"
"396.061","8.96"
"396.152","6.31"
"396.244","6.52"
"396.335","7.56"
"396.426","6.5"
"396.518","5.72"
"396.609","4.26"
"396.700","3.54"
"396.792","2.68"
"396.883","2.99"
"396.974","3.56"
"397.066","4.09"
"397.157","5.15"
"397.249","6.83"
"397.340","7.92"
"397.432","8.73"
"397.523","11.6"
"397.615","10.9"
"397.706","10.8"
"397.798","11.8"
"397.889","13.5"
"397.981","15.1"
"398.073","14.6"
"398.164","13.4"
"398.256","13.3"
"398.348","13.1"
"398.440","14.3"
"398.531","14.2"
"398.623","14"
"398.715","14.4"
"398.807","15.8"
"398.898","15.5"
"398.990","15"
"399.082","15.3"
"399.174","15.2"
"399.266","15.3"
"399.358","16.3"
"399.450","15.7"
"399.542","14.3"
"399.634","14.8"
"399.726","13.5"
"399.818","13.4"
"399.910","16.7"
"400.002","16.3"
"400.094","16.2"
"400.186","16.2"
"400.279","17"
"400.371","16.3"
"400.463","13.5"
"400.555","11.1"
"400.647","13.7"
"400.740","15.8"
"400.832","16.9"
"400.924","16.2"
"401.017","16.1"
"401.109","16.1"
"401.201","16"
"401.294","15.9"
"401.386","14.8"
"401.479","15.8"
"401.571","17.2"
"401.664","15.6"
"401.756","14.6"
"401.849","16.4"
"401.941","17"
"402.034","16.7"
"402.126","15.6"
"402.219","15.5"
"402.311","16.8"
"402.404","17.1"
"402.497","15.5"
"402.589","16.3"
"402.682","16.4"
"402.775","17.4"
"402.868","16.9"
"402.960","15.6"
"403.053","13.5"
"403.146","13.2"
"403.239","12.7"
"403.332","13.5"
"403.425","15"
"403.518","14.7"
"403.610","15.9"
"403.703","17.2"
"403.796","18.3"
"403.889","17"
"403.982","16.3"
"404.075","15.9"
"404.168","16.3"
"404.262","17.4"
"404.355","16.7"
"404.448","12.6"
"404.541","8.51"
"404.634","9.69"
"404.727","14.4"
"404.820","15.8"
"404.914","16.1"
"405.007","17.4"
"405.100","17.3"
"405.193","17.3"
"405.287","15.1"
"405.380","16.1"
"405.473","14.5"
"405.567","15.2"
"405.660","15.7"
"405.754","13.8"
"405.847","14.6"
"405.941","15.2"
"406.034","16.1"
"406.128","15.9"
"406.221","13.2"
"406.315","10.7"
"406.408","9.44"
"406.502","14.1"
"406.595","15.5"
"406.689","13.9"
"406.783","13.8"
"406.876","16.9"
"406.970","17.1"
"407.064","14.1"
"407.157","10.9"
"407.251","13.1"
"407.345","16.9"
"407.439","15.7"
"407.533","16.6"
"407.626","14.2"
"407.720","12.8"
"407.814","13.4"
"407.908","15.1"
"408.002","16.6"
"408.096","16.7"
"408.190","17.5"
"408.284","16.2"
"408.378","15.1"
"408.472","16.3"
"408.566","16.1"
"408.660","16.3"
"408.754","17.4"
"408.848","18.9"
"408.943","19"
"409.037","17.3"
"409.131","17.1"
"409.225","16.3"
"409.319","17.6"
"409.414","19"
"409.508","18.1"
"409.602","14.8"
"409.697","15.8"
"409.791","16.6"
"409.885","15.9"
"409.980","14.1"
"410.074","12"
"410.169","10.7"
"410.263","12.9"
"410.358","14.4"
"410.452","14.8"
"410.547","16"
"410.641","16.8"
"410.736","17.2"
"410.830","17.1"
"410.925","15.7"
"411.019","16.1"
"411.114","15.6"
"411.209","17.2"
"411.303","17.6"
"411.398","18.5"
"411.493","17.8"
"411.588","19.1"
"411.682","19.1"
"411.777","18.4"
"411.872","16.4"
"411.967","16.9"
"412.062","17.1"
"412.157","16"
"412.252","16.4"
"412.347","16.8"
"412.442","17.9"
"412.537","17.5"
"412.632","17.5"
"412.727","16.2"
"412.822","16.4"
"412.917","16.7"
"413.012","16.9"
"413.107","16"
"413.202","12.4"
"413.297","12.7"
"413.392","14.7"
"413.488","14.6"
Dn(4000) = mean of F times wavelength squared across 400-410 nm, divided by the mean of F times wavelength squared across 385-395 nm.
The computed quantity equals 1.78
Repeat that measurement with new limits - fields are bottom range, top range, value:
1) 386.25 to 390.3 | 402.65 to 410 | 1.65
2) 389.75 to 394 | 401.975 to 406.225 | 1.84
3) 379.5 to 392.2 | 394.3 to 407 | 1.47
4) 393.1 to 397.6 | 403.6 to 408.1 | 2.04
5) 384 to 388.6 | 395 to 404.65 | 1.45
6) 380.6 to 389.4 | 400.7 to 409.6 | 1.86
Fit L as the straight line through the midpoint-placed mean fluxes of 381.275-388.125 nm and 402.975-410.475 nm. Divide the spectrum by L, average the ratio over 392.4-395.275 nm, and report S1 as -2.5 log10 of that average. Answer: 0.49 mag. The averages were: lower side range 8.88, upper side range 15.2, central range 7.35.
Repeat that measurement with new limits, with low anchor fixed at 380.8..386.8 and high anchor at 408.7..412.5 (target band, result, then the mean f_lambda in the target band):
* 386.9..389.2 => 0.079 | 9.45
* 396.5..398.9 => 0.281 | 10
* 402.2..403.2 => -0.109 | 15.8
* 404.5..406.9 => 0.052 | 14.5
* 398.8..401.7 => -0.134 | 15.4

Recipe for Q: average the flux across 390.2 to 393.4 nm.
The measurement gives 9.41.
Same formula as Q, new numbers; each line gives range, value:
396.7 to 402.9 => 13.8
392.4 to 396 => 8.26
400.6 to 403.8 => 15.7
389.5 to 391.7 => 11.6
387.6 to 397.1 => 9.13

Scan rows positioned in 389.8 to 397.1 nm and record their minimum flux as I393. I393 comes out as 1.76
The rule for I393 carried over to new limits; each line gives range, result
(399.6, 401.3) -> 11.1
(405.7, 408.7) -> 9.44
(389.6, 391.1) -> 8.23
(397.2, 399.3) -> 6.83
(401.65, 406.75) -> 8.51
